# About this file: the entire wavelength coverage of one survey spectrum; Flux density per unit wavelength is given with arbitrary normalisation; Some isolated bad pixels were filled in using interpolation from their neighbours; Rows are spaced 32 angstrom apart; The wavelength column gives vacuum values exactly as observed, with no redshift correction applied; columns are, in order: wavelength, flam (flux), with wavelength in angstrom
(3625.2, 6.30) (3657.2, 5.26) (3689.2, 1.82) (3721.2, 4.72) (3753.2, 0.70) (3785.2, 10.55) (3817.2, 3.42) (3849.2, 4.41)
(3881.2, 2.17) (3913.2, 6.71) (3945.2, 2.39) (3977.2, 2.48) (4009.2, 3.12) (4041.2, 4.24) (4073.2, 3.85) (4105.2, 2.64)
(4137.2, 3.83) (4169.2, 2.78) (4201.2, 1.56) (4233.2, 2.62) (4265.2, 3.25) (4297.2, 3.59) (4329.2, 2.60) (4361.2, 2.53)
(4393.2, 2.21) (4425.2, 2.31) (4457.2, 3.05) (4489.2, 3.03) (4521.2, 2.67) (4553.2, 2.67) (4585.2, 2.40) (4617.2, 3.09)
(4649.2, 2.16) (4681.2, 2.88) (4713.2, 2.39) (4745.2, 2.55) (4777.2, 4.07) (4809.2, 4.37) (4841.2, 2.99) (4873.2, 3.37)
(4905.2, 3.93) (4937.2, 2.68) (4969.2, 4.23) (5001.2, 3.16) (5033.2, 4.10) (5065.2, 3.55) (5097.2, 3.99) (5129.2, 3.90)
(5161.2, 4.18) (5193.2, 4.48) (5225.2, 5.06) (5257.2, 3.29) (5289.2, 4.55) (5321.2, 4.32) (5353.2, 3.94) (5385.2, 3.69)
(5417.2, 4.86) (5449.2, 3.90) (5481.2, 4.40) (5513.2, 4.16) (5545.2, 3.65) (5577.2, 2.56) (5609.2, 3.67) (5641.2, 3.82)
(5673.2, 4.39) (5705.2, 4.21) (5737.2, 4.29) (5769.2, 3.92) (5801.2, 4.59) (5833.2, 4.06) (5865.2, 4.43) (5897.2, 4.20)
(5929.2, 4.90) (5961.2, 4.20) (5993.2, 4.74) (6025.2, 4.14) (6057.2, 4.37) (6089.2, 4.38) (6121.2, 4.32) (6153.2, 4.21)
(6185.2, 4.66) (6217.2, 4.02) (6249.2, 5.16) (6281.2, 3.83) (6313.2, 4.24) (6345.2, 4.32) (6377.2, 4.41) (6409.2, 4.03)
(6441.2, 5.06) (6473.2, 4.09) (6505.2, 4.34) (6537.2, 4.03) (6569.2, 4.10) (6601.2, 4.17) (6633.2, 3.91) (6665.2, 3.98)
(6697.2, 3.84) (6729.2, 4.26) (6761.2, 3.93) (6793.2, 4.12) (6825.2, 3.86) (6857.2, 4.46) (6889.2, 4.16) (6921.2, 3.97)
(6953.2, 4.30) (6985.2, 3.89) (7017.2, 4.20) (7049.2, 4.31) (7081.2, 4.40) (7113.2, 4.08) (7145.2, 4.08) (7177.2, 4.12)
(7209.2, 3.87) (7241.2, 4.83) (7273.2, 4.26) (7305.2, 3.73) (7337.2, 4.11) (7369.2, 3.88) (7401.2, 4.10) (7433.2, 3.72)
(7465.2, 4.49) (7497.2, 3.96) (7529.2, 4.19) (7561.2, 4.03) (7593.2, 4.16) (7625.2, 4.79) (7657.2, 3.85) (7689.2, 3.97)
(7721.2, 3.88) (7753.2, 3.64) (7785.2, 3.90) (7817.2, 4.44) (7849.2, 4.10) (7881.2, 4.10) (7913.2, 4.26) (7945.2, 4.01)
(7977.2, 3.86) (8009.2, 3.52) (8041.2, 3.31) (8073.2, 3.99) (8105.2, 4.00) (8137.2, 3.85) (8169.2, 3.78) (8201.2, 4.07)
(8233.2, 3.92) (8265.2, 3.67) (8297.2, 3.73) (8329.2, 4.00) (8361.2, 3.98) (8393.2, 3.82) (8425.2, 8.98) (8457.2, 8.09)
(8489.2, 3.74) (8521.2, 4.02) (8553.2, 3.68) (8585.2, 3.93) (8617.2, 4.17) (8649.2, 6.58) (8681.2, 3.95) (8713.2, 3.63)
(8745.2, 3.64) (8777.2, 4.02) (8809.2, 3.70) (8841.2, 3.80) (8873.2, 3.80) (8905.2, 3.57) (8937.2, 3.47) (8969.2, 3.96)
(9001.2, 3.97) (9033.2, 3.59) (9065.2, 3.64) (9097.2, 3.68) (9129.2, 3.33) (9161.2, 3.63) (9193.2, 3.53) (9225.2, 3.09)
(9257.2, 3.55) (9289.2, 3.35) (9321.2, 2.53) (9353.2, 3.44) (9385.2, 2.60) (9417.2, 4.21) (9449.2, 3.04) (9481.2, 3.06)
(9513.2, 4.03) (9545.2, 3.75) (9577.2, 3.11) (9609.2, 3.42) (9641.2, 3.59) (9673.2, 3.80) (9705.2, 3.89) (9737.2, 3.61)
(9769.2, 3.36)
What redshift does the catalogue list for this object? 0.29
